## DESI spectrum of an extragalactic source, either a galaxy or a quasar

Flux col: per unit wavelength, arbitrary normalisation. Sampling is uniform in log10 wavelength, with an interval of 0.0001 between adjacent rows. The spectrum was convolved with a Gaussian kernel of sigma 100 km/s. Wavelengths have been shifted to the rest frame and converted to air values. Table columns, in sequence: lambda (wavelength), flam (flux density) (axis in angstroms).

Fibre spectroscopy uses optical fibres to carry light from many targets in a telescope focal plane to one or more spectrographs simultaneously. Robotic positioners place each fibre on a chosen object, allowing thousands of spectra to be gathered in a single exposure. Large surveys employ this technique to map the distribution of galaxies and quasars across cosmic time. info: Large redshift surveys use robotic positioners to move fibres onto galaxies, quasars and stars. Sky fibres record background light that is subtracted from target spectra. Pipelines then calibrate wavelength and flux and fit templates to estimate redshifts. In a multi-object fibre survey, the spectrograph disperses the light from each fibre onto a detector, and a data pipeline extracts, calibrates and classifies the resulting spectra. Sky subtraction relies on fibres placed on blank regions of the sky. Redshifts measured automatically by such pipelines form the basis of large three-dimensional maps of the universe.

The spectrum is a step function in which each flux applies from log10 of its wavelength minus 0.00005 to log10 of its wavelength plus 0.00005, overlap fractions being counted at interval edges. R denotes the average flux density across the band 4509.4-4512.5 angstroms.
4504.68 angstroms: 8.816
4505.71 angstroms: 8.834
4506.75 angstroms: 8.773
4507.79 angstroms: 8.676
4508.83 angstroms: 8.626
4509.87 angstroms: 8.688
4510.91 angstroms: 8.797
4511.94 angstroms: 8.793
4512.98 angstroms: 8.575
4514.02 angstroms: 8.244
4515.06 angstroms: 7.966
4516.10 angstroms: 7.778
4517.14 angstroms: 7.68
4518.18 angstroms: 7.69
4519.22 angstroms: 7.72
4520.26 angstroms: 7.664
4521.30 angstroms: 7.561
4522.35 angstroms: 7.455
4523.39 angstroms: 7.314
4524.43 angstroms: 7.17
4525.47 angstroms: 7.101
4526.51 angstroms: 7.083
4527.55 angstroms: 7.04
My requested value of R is 8.78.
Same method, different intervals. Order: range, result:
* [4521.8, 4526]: 7.26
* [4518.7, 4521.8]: 7.65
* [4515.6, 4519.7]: 7.72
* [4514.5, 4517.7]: 7.81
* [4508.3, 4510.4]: 8.64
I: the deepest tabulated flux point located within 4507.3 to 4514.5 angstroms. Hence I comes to 8.244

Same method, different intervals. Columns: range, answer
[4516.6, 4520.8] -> 7.664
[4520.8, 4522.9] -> 7.455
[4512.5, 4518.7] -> 7.68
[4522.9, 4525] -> 7.17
